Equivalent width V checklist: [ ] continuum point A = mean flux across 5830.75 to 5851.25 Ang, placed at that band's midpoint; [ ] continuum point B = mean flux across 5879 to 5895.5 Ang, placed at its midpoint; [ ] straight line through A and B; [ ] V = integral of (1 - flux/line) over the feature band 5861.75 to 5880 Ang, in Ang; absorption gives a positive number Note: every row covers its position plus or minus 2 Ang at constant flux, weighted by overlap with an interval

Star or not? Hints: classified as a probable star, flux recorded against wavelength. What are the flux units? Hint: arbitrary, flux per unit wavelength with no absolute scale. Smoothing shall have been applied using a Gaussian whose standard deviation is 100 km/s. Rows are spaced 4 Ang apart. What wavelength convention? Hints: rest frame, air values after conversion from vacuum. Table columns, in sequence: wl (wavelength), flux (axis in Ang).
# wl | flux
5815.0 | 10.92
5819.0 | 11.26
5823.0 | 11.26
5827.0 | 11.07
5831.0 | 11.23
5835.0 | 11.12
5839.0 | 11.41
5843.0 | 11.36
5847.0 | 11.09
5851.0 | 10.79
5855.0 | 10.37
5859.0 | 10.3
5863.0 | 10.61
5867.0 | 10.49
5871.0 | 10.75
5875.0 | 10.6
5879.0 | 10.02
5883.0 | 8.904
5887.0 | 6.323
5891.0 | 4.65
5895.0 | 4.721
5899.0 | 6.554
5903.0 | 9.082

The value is -4.9 Ang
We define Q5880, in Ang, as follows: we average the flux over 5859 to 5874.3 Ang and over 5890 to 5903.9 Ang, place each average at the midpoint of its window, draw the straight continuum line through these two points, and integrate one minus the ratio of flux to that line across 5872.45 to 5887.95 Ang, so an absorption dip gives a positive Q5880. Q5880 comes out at -1.0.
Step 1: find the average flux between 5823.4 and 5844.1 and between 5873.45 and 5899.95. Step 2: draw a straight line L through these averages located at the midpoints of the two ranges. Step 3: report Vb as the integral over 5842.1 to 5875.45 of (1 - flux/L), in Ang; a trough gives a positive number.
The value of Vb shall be -4.7 Ang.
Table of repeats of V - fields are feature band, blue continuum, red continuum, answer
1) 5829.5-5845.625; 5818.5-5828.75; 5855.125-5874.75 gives -0.5 Ang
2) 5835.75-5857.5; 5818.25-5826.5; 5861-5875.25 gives -0.2 Ang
